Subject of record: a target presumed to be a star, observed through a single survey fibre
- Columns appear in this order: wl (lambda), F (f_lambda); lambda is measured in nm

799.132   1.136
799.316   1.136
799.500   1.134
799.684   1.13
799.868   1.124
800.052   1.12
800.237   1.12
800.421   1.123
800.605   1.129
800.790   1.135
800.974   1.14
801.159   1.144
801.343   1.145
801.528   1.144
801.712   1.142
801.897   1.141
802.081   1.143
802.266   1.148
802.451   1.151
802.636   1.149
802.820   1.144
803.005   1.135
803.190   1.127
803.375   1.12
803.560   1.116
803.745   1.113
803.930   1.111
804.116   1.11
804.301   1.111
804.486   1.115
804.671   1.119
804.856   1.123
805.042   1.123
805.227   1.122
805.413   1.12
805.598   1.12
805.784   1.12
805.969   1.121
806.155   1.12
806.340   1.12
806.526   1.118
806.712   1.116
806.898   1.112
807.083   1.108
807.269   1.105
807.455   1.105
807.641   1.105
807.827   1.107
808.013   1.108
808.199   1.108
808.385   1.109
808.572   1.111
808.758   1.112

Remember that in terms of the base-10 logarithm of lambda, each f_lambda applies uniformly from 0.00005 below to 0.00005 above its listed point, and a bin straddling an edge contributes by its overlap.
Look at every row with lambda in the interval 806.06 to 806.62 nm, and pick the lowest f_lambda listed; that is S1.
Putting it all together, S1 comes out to 1.118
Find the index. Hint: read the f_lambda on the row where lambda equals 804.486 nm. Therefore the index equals 1.115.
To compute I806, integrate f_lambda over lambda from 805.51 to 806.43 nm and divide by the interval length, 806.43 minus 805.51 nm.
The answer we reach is 1.12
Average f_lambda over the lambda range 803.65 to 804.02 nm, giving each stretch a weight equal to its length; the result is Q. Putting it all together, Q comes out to 1.11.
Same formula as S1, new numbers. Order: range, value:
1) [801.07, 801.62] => 1.144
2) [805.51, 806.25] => 1.12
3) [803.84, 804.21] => 1.11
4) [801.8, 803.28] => 1.127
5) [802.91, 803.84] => 1.113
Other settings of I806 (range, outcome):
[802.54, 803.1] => 1.14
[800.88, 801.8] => 1.14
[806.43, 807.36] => 1.11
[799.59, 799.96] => 1.13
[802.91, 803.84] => 1.12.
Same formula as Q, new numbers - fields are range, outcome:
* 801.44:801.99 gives 1.14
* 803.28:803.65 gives 1.12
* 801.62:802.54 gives 1.15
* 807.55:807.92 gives 1.11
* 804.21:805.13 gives 1.12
